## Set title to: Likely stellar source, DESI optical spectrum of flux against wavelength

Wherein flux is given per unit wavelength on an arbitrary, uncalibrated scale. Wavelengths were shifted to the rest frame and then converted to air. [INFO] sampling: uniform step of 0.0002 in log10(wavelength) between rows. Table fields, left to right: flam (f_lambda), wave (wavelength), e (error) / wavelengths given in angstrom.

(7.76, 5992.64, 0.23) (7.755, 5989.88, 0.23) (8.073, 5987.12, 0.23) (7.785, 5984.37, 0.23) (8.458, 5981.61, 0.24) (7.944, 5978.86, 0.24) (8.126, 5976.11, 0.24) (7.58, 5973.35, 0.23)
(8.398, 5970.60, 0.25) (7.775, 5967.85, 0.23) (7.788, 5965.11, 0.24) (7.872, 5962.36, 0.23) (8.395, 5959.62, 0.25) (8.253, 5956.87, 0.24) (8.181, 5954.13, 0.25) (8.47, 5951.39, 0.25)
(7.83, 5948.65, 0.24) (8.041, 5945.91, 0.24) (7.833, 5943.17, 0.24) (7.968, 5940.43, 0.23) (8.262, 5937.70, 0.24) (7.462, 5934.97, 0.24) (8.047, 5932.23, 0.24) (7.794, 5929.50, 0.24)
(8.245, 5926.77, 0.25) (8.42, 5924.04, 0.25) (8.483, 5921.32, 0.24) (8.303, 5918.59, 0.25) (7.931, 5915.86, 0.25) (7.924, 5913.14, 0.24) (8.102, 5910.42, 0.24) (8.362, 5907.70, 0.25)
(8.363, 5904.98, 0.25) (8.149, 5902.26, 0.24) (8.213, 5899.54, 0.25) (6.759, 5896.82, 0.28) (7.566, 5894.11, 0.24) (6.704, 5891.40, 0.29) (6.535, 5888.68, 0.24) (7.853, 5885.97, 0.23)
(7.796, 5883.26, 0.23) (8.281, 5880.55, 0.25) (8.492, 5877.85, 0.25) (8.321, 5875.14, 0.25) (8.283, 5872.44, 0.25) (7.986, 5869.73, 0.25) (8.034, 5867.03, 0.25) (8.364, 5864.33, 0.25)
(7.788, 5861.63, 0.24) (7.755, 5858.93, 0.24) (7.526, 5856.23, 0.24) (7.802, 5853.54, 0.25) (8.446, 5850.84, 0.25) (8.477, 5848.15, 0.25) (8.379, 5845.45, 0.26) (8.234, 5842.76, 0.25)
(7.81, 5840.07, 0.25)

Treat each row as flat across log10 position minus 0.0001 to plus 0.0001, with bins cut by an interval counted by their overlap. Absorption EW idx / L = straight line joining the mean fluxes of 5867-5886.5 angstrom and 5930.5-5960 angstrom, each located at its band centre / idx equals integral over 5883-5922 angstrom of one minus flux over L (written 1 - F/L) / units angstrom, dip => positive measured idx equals 1.5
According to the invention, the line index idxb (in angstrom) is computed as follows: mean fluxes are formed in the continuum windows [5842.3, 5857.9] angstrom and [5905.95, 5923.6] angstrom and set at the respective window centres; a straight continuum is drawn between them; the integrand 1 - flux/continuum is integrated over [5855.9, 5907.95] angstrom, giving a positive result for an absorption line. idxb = 2.0 angstrom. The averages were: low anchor 8.13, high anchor 8.2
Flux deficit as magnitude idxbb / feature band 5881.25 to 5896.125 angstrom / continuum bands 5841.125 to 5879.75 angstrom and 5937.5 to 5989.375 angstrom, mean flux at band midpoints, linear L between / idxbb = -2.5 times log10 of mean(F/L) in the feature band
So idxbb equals 0.11 mag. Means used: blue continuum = 8.13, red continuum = 8.04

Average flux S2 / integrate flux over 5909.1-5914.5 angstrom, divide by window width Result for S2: 8.02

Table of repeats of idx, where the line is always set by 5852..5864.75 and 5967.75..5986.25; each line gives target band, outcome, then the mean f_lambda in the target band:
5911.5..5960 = -0.9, 8.1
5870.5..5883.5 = -0.7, 8.26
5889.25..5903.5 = 0.8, 7.42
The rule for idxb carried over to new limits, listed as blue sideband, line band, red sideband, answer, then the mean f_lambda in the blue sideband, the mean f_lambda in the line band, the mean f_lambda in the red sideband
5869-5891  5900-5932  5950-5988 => -0.9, 7.89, 8.18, 8.08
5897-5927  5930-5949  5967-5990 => 0.4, 8.17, 7.92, 8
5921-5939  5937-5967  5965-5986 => -0.1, 8.08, 8.07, 8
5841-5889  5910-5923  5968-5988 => -0.2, 8.05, 8.16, 8.03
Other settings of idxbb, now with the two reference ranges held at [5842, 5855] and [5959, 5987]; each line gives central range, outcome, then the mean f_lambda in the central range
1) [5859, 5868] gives 0.03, 8.02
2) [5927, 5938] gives 0.03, 7.89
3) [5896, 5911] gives 0.02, 8.03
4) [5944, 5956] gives -0.01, 8.12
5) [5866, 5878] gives 0.00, 8.2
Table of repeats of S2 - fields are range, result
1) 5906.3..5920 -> 8.13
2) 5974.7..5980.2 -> 8.02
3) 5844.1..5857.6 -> 8.12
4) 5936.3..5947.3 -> 8.02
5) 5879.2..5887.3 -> 7.98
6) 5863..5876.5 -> 8.2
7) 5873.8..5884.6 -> 8.22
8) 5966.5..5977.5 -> 7.97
